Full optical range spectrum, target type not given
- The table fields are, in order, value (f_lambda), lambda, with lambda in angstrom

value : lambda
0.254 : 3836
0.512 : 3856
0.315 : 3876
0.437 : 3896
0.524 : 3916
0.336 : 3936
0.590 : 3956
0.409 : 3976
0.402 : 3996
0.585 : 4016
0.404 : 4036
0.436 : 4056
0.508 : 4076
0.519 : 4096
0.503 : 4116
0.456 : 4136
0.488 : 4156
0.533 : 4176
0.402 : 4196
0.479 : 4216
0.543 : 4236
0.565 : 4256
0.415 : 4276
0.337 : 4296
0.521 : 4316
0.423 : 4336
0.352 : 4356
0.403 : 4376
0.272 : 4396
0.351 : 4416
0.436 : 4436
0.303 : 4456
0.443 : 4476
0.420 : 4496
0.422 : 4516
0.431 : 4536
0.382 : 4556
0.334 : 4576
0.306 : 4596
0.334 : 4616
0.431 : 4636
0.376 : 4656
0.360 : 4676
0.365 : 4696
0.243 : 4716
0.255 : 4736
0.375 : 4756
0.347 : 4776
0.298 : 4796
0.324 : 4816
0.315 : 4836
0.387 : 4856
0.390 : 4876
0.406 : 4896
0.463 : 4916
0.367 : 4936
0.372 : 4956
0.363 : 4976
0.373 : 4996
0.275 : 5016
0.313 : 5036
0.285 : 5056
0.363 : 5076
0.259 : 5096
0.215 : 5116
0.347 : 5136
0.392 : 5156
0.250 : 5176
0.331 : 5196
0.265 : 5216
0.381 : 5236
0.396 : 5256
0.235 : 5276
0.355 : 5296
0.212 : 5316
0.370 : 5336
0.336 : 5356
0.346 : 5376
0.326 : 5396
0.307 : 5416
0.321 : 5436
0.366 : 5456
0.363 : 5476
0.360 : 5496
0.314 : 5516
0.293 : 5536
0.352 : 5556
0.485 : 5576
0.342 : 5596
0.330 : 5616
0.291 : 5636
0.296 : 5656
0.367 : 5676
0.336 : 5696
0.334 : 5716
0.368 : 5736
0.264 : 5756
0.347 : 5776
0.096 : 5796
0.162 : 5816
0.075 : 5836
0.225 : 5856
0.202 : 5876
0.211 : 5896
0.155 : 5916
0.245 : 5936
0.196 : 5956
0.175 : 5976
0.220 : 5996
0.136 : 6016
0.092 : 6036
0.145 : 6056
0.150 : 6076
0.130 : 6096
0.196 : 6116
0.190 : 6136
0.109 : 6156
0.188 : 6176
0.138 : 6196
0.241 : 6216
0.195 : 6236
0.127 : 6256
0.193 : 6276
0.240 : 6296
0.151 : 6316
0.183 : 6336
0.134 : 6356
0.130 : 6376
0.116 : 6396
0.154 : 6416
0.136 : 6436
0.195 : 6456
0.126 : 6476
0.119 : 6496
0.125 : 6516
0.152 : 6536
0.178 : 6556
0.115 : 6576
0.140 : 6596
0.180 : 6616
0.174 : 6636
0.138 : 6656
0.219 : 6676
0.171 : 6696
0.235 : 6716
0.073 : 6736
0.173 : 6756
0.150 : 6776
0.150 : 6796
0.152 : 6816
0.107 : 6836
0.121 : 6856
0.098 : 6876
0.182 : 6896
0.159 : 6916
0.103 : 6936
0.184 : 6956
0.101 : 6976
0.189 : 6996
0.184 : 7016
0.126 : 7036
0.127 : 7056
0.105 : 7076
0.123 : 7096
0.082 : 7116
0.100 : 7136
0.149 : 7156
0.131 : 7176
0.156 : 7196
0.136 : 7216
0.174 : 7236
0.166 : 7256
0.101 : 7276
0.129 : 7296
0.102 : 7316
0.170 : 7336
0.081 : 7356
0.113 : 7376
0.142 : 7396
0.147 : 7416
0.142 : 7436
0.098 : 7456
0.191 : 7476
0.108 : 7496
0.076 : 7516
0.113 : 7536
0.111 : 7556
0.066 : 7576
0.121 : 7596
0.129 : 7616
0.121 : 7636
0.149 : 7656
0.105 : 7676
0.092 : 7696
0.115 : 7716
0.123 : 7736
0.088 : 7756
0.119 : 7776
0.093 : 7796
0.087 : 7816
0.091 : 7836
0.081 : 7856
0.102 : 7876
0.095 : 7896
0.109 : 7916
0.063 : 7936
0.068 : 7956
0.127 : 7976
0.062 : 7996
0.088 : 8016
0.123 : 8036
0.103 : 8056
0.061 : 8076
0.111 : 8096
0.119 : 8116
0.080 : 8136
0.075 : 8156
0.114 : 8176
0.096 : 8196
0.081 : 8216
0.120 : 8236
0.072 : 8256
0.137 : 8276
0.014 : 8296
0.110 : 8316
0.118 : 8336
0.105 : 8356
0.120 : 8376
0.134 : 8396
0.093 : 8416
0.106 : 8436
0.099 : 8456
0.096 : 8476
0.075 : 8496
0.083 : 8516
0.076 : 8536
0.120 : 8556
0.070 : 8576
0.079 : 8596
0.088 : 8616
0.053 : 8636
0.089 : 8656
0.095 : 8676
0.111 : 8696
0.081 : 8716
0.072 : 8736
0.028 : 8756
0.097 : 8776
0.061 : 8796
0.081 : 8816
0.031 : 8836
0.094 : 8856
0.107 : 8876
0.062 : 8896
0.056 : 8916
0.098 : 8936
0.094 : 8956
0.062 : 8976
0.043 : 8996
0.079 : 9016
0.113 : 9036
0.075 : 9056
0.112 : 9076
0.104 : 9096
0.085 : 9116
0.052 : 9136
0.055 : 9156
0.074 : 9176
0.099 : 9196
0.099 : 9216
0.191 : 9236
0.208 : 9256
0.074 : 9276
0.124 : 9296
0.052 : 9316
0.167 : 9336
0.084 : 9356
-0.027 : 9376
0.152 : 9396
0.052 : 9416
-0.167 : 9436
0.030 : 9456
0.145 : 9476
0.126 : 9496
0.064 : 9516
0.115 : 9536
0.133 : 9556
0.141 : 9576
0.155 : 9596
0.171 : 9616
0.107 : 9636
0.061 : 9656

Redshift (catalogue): 1.48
